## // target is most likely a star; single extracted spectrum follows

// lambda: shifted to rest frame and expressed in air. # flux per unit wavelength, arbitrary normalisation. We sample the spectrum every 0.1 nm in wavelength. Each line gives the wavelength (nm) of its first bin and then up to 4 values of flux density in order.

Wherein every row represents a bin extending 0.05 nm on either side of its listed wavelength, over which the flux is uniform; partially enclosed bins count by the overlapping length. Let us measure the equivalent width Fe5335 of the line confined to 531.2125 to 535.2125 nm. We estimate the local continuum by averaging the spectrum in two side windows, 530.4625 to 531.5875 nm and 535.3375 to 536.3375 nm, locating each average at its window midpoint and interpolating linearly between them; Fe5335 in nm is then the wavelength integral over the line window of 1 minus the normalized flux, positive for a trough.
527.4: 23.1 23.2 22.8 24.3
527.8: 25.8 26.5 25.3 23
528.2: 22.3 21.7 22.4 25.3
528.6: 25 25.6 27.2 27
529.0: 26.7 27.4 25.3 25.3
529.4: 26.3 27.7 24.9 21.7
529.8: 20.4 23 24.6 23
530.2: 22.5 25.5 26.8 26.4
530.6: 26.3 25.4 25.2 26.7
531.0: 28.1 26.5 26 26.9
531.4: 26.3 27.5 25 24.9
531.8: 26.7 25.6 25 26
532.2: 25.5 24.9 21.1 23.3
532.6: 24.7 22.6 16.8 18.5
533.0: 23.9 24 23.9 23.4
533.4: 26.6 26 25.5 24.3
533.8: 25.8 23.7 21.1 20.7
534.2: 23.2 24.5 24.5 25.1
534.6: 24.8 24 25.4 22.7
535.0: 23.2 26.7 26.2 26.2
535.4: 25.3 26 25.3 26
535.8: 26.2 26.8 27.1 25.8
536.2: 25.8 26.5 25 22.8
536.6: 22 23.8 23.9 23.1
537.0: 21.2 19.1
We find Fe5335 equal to 0.31 nm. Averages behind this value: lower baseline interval 26.4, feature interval 24.3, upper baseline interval 26.1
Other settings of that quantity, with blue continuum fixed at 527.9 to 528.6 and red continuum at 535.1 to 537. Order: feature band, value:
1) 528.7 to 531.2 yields -0.15 nm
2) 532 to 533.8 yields 0.06 nm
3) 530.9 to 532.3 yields -0.10 nm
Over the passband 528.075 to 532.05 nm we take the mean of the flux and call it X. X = 25.2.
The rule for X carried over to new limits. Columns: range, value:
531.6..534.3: 23.8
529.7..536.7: 24.7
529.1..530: 24.5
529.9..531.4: 25.6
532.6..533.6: 23.1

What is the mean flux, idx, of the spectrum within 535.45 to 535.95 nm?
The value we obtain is 26.1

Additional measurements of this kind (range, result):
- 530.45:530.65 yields 26.4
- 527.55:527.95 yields 24.9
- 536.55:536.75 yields 22.9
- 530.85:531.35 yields 26.8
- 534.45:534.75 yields 24.6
